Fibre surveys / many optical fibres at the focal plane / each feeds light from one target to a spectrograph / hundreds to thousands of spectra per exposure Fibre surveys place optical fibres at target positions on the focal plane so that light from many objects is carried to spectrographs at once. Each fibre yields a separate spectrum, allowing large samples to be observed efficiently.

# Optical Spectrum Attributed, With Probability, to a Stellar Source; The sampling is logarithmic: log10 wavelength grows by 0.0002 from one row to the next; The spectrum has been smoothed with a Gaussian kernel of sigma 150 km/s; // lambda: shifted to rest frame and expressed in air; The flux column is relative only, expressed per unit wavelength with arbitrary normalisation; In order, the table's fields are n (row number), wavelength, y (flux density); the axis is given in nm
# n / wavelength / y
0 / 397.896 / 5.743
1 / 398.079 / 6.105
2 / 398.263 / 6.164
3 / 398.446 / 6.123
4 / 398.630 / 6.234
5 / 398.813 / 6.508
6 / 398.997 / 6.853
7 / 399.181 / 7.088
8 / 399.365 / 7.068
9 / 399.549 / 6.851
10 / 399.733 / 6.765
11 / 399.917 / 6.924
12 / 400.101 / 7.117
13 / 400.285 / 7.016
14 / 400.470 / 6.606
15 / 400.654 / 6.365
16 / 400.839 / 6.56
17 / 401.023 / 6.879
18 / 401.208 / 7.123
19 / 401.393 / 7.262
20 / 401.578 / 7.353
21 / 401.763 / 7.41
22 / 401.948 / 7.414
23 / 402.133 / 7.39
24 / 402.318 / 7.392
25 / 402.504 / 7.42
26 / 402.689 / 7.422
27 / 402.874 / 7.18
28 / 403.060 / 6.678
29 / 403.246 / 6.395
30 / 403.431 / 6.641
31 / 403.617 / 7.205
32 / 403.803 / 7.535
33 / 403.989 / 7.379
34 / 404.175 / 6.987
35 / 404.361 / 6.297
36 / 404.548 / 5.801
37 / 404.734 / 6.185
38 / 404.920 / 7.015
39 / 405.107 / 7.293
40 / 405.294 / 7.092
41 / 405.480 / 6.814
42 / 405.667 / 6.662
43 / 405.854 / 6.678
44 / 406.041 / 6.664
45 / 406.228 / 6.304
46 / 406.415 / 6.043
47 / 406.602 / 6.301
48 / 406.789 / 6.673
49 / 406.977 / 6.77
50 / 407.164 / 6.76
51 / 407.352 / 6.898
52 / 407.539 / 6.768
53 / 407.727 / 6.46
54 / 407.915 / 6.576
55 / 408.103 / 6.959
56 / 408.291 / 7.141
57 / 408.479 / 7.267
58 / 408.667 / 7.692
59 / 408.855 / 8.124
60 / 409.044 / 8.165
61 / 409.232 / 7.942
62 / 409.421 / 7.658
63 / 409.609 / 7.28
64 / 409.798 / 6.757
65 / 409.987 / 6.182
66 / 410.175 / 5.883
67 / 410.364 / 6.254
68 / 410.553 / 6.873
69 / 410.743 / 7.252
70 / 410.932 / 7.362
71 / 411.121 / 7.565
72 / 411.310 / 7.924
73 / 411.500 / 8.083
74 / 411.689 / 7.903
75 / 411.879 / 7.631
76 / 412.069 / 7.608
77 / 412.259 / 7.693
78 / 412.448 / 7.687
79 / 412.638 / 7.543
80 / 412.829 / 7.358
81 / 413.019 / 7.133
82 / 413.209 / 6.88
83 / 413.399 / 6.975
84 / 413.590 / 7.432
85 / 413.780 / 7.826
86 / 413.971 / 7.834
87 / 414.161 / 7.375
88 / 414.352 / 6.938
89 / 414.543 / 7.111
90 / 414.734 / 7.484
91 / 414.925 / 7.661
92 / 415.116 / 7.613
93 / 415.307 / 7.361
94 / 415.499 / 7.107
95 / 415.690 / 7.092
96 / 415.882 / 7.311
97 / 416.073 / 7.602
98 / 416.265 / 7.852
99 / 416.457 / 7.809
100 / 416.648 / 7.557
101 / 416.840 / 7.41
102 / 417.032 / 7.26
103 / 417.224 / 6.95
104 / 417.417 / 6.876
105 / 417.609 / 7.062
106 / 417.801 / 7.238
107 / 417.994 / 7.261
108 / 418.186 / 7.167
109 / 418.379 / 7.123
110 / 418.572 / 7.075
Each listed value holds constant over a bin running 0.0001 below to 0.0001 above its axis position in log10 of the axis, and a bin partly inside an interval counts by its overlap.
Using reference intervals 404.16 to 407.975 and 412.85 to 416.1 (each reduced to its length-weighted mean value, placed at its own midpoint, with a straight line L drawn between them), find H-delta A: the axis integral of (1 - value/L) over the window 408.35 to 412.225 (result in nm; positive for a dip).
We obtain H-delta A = -0.222 nm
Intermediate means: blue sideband 6.61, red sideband 7.33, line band 7.37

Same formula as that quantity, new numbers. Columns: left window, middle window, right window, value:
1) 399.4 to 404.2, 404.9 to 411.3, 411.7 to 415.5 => 0.26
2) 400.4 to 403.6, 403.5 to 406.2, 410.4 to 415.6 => 0.12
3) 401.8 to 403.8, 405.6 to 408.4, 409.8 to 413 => 0.22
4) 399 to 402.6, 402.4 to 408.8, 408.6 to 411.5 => 0.30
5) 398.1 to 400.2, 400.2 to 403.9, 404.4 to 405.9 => -0.21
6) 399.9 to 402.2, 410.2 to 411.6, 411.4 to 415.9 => 0.02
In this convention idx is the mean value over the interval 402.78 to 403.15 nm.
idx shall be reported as 6.93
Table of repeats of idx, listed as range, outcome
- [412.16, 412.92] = 7.57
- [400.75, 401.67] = 7.04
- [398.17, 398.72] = 6.17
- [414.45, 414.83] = 7.3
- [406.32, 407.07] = 6.45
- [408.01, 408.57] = 7.12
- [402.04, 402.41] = 7.4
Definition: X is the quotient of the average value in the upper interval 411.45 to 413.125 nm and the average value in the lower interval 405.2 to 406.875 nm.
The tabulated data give 1.16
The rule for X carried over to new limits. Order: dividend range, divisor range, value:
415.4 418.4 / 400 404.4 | 1.03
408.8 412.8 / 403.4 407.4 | 1.10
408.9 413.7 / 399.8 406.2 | 1.06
